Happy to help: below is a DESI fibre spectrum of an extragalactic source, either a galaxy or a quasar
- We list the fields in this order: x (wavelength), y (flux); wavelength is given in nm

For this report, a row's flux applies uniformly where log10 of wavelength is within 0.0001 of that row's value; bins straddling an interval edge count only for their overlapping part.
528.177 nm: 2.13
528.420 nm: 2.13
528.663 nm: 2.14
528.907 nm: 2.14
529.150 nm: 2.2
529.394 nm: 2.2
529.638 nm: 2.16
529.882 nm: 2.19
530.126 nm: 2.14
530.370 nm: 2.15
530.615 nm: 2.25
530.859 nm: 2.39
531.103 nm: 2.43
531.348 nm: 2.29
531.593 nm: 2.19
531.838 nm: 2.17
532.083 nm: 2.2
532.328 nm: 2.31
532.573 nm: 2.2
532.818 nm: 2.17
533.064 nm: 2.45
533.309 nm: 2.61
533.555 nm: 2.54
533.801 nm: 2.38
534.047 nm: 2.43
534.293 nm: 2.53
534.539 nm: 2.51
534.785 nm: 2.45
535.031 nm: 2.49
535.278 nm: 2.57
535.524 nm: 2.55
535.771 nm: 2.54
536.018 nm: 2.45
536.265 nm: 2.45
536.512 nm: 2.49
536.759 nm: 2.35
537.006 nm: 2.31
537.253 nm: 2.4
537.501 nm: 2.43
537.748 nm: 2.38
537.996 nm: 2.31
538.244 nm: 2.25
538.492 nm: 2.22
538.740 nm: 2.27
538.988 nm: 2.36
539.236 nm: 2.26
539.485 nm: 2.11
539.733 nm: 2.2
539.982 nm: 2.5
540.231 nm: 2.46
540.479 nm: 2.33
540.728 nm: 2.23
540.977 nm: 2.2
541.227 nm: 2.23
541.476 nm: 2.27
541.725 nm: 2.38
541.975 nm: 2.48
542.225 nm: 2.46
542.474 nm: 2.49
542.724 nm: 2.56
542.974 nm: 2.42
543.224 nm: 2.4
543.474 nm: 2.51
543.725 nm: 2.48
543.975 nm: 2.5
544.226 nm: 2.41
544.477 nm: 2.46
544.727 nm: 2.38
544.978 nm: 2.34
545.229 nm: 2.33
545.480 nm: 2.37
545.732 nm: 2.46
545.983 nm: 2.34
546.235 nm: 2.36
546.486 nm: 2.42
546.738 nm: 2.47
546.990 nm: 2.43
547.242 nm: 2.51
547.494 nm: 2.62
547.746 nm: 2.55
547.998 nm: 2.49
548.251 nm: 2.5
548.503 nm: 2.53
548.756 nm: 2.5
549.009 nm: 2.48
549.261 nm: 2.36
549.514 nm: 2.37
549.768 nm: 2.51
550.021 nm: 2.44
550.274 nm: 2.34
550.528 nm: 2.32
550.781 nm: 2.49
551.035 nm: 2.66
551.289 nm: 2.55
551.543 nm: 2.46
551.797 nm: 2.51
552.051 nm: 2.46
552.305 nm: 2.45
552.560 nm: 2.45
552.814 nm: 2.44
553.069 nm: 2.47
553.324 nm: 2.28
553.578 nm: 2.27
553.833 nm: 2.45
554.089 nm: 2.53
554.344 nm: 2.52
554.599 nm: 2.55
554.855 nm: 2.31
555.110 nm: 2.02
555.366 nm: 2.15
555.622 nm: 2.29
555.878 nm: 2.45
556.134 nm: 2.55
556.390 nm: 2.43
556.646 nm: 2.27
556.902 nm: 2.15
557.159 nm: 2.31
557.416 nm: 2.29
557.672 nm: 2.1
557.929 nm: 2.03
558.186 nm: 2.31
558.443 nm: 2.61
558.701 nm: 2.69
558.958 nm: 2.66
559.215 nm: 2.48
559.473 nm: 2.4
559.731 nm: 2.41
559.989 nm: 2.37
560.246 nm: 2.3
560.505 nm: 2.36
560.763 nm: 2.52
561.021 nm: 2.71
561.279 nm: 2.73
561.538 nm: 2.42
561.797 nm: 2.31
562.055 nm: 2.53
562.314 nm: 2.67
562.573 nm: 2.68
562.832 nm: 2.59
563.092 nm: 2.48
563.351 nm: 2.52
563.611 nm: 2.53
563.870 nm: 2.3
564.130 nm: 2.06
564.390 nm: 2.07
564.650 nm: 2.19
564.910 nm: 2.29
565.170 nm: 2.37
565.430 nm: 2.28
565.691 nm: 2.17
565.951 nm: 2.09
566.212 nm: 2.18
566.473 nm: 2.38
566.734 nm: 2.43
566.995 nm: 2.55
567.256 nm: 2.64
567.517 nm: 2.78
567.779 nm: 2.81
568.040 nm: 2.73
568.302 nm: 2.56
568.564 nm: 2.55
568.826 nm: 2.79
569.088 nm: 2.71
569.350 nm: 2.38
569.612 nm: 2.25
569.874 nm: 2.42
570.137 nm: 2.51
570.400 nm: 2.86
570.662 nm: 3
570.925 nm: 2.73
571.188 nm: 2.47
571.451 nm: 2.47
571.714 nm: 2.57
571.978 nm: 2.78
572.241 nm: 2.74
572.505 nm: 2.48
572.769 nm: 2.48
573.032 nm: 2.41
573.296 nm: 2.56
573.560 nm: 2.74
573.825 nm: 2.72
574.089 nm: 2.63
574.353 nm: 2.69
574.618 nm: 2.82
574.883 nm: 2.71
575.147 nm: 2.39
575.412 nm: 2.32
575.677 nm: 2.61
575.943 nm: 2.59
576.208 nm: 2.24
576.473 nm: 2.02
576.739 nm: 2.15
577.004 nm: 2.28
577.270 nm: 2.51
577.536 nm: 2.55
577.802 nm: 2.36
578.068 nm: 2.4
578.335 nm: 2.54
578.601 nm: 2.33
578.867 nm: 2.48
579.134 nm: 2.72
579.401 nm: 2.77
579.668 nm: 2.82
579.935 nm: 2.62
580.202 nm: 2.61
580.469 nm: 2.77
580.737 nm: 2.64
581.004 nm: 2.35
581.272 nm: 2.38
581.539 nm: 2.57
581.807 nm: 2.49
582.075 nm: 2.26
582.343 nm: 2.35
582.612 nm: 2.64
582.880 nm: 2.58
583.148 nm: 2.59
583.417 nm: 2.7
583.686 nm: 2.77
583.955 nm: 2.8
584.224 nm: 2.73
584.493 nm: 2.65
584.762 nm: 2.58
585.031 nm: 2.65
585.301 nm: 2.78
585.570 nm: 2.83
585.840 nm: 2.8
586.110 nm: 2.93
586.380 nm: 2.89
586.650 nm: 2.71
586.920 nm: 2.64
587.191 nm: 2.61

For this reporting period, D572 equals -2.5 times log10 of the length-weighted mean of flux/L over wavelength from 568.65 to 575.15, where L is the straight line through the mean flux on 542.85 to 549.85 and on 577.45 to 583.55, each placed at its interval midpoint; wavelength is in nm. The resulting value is -0.04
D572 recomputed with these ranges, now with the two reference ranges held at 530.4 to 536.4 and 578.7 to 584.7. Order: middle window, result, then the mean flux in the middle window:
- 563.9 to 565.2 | 0.16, 2.19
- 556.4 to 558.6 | 0.10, 2.27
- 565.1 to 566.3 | 0.15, 2.21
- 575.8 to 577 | 0.15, 2.26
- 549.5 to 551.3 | 0.00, 2.46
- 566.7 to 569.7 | -0.03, 2.61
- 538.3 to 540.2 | 0.06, 2.28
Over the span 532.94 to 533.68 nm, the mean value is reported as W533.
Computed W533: 2.53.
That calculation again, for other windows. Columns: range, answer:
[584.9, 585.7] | 2.75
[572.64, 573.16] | 2.45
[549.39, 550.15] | 2.44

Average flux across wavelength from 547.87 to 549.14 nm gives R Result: 2.5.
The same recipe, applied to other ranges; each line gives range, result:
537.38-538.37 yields 2.34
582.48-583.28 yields 2.61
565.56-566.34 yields 2.15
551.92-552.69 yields 2.45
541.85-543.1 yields 2.48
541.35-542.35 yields 2.4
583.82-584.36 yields 2.76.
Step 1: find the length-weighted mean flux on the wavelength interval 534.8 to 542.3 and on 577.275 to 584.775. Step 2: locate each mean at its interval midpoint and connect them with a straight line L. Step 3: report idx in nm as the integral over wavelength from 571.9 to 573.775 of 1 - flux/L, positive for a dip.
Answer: -0.049 nm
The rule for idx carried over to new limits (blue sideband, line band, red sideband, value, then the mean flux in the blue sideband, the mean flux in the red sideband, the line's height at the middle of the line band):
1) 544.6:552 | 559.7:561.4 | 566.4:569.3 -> 0.05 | 2.45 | 2.63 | 2.56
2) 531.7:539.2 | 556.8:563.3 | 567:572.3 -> 0.30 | 2.39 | 2.63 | 2.57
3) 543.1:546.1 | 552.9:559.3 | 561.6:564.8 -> 0.12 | 2.41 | 2.41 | 2.41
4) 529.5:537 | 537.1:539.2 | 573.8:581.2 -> 0.05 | 2.37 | 2.52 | 2.38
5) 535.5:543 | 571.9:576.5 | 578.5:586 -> 0.02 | 2.36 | 2.62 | 2.57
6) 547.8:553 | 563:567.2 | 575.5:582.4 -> 0.28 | 2.47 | 2.48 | 2.47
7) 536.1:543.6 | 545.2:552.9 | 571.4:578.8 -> -0.20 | 2.36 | 2.5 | 2.4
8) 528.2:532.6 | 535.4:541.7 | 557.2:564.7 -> -0.20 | 2.21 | 2.43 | 2.27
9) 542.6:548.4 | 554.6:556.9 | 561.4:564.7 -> 0.11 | 2.45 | 2.42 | 2.43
